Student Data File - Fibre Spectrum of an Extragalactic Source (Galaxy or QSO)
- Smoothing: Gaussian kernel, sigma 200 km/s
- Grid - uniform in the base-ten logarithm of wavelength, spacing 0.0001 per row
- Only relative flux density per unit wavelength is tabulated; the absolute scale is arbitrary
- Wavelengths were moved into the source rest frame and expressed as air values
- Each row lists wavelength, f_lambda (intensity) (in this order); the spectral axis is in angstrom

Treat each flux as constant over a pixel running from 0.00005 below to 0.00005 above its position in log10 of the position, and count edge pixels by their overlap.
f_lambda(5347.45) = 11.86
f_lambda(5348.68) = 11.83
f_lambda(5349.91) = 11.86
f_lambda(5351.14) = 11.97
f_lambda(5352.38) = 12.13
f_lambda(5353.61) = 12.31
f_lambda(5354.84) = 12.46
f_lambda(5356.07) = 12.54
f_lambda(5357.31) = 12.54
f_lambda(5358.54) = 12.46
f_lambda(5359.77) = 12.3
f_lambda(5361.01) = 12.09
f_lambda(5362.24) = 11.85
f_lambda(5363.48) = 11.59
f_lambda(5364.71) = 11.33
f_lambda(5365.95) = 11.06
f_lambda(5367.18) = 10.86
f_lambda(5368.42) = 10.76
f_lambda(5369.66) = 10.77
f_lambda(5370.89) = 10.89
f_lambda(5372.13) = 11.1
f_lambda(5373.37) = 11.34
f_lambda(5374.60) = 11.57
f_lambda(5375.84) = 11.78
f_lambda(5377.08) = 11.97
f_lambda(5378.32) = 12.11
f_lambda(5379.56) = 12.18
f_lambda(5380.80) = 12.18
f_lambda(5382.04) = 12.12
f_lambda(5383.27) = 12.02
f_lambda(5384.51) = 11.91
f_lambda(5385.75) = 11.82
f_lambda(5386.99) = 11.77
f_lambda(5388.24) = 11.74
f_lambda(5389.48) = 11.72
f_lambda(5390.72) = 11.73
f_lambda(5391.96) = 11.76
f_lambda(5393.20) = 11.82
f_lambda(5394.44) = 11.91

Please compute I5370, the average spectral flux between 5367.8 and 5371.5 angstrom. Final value 10.8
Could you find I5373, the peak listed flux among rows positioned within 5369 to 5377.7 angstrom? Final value 11.97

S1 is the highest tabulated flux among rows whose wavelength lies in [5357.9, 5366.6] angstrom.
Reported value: 12.46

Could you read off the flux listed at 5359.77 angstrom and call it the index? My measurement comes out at 12.3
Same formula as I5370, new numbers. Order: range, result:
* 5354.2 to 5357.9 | 12.5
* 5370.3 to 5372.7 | 11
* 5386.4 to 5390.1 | 11.7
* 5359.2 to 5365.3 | 11.8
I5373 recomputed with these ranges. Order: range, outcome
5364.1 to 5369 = 11.33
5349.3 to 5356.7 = 12.54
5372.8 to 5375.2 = 11.57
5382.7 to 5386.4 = 12.02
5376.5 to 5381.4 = 12.18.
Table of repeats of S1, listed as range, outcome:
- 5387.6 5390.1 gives 11.74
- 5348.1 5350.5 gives 11.86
